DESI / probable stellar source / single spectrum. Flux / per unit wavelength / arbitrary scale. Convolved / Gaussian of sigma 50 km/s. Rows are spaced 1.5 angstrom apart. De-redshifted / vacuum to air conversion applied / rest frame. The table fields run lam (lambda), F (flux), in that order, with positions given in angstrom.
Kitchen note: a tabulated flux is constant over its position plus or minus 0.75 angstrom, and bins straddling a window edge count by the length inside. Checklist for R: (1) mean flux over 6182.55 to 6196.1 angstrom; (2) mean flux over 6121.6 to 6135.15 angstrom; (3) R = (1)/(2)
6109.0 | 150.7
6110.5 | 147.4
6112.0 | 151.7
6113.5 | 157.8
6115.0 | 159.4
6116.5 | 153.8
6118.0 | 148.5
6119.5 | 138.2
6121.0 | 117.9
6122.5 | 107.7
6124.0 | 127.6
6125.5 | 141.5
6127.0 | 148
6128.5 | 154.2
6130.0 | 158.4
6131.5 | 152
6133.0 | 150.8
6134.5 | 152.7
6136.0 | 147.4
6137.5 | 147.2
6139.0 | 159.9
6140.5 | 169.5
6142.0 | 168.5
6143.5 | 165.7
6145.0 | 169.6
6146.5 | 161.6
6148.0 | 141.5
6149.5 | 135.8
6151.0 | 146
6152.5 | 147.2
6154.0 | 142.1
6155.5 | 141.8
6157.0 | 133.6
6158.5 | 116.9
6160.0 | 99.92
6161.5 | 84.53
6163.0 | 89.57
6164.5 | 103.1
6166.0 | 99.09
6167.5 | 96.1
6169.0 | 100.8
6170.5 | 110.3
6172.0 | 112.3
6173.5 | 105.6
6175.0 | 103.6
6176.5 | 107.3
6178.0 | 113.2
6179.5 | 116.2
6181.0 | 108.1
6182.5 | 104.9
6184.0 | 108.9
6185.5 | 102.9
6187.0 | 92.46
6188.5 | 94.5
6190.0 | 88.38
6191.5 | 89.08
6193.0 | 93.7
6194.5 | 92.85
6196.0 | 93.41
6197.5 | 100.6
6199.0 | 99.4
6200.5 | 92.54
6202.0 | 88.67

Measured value 0.7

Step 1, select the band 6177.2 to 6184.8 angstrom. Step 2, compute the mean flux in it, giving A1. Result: 110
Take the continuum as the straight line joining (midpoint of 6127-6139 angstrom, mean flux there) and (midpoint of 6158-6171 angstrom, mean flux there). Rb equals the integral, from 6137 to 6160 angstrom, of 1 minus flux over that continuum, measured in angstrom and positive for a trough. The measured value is -4.0 angstrom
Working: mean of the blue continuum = 152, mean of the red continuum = 99.5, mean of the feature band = 148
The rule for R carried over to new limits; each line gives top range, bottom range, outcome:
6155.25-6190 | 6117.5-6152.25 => 0.71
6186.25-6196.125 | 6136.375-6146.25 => 0.57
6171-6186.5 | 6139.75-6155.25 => 0.70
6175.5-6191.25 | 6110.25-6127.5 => 0.73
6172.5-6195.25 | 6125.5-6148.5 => 0.65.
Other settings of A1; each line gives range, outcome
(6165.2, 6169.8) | 98.8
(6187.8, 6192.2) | 90.6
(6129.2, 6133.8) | 154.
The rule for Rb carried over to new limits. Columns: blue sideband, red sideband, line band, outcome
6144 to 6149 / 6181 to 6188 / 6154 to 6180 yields 3.74 angstrom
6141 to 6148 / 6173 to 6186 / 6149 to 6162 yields 1.65 angstrom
